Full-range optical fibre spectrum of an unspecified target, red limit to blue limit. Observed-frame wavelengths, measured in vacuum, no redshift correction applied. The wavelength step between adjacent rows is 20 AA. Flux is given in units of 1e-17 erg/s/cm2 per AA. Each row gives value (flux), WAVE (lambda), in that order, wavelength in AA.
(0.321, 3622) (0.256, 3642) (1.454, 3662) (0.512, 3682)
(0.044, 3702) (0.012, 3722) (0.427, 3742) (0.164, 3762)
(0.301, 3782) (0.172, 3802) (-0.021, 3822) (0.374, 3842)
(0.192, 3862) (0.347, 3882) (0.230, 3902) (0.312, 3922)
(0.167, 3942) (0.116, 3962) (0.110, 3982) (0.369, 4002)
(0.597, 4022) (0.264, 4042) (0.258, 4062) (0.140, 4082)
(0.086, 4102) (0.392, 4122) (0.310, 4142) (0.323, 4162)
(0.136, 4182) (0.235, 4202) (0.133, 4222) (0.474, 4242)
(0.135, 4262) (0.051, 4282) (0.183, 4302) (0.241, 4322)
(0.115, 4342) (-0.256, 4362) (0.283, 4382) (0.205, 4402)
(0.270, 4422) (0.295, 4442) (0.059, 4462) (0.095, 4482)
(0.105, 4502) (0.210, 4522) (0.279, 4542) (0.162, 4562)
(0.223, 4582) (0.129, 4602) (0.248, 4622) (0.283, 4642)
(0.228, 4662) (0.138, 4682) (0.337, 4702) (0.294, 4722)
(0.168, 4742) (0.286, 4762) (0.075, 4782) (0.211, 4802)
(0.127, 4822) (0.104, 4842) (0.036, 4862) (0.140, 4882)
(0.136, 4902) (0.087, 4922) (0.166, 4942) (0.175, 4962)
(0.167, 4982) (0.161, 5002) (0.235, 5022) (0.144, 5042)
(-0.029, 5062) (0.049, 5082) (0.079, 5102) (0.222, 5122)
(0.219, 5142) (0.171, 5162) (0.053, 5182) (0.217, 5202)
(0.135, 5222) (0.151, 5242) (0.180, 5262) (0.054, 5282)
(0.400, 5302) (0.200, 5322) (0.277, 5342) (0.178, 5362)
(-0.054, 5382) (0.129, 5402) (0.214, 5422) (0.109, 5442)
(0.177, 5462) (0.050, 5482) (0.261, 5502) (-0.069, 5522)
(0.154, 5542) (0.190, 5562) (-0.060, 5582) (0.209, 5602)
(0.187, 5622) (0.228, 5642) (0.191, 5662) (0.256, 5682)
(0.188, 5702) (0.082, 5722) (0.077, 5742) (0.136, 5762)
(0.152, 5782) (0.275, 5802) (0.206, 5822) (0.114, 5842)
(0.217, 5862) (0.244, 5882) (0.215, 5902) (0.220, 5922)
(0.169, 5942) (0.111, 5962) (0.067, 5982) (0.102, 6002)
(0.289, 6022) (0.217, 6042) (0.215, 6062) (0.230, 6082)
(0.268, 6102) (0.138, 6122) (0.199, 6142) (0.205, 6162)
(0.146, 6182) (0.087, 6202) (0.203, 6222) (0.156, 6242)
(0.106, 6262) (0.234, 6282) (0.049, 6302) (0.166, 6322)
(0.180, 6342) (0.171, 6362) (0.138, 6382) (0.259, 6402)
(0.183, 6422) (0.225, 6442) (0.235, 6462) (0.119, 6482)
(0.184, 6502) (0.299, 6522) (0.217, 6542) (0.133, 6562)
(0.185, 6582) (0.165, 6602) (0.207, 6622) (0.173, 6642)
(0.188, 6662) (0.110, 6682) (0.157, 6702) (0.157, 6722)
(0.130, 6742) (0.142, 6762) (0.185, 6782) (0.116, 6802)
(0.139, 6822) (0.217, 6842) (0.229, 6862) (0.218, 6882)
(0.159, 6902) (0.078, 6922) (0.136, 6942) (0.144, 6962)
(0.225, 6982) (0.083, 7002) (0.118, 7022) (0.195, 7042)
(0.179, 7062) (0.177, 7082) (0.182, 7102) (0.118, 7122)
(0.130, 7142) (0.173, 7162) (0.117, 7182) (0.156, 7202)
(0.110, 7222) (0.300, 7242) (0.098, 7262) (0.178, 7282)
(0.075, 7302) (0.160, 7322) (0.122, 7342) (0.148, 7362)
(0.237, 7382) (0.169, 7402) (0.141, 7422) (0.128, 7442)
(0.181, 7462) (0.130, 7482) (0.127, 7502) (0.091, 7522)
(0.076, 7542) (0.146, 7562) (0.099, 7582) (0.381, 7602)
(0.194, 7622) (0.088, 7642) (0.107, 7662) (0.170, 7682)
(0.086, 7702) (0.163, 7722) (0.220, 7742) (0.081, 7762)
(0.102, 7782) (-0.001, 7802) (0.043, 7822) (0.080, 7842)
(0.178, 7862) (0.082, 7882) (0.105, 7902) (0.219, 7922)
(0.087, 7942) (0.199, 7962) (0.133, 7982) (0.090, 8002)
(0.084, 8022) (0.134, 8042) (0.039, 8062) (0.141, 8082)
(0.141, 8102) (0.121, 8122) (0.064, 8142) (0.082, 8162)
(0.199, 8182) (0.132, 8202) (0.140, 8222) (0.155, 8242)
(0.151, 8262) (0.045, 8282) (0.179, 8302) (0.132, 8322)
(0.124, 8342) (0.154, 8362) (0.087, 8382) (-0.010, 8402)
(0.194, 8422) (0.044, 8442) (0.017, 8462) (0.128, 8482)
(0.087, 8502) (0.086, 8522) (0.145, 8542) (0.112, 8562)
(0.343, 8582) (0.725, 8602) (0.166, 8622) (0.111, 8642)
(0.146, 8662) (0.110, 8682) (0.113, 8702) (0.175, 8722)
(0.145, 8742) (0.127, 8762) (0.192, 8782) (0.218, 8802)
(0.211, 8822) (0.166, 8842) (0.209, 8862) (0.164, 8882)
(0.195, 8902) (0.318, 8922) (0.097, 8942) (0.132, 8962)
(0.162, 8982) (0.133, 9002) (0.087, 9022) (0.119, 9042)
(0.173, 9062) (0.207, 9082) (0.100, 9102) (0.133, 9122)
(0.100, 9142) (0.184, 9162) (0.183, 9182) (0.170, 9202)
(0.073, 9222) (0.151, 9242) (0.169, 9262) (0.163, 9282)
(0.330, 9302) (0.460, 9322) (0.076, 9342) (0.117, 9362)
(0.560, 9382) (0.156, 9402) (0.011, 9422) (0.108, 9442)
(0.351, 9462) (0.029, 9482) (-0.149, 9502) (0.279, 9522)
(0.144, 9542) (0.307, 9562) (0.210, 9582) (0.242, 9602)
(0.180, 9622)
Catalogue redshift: 1.31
